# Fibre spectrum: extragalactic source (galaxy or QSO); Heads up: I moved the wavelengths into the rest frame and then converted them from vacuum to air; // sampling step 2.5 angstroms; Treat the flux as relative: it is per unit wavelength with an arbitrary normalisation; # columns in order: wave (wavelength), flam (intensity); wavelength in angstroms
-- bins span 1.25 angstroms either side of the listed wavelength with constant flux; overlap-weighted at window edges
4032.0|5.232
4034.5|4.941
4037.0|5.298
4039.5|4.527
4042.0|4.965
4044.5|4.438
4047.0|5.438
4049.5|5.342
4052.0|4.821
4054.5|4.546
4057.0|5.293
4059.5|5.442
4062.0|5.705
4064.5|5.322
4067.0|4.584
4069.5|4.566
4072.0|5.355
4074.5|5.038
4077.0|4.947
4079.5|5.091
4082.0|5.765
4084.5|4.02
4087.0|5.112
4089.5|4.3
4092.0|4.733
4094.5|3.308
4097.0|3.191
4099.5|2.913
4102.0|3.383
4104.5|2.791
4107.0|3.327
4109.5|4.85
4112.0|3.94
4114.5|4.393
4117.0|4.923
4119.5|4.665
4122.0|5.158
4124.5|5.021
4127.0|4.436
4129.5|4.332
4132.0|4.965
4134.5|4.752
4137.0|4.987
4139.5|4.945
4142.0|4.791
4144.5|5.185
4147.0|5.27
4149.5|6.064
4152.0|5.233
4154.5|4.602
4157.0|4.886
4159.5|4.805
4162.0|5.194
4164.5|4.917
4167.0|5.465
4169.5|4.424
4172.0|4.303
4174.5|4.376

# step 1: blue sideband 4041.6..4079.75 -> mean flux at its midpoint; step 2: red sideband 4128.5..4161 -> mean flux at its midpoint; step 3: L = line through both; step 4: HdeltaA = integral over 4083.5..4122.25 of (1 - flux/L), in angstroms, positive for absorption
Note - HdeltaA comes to 7.6 angstroms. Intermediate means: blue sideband 5.06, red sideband 4.99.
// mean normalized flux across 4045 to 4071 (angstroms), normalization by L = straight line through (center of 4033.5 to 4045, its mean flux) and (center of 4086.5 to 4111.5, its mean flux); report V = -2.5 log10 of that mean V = -0.13 mag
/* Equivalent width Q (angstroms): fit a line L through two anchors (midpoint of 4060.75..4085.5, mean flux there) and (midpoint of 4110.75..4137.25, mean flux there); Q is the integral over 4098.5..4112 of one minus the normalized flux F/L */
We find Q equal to 3.7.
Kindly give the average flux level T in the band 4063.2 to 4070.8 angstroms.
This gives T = 4.83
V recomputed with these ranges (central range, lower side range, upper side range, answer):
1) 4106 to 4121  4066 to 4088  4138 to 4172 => 0.141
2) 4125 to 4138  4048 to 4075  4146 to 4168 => 0.095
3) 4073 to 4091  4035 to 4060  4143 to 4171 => 0.027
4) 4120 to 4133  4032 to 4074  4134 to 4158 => 0.067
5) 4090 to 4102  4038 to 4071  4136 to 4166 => 0.374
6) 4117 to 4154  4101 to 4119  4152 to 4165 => -0.116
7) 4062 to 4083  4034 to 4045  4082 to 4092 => -0.085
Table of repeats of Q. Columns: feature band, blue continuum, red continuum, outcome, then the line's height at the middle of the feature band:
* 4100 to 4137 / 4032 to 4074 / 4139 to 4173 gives 5.00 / 5.02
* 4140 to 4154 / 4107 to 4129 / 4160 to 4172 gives -1.36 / 4.78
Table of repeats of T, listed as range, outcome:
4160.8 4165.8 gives 5.06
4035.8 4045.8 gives 4.81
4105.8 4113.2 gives 4.04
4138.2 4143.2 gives 4.87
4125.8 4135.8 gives 4.62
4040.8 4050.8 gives 5.05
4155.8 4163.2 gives 4.96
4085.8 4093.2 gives 4.71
